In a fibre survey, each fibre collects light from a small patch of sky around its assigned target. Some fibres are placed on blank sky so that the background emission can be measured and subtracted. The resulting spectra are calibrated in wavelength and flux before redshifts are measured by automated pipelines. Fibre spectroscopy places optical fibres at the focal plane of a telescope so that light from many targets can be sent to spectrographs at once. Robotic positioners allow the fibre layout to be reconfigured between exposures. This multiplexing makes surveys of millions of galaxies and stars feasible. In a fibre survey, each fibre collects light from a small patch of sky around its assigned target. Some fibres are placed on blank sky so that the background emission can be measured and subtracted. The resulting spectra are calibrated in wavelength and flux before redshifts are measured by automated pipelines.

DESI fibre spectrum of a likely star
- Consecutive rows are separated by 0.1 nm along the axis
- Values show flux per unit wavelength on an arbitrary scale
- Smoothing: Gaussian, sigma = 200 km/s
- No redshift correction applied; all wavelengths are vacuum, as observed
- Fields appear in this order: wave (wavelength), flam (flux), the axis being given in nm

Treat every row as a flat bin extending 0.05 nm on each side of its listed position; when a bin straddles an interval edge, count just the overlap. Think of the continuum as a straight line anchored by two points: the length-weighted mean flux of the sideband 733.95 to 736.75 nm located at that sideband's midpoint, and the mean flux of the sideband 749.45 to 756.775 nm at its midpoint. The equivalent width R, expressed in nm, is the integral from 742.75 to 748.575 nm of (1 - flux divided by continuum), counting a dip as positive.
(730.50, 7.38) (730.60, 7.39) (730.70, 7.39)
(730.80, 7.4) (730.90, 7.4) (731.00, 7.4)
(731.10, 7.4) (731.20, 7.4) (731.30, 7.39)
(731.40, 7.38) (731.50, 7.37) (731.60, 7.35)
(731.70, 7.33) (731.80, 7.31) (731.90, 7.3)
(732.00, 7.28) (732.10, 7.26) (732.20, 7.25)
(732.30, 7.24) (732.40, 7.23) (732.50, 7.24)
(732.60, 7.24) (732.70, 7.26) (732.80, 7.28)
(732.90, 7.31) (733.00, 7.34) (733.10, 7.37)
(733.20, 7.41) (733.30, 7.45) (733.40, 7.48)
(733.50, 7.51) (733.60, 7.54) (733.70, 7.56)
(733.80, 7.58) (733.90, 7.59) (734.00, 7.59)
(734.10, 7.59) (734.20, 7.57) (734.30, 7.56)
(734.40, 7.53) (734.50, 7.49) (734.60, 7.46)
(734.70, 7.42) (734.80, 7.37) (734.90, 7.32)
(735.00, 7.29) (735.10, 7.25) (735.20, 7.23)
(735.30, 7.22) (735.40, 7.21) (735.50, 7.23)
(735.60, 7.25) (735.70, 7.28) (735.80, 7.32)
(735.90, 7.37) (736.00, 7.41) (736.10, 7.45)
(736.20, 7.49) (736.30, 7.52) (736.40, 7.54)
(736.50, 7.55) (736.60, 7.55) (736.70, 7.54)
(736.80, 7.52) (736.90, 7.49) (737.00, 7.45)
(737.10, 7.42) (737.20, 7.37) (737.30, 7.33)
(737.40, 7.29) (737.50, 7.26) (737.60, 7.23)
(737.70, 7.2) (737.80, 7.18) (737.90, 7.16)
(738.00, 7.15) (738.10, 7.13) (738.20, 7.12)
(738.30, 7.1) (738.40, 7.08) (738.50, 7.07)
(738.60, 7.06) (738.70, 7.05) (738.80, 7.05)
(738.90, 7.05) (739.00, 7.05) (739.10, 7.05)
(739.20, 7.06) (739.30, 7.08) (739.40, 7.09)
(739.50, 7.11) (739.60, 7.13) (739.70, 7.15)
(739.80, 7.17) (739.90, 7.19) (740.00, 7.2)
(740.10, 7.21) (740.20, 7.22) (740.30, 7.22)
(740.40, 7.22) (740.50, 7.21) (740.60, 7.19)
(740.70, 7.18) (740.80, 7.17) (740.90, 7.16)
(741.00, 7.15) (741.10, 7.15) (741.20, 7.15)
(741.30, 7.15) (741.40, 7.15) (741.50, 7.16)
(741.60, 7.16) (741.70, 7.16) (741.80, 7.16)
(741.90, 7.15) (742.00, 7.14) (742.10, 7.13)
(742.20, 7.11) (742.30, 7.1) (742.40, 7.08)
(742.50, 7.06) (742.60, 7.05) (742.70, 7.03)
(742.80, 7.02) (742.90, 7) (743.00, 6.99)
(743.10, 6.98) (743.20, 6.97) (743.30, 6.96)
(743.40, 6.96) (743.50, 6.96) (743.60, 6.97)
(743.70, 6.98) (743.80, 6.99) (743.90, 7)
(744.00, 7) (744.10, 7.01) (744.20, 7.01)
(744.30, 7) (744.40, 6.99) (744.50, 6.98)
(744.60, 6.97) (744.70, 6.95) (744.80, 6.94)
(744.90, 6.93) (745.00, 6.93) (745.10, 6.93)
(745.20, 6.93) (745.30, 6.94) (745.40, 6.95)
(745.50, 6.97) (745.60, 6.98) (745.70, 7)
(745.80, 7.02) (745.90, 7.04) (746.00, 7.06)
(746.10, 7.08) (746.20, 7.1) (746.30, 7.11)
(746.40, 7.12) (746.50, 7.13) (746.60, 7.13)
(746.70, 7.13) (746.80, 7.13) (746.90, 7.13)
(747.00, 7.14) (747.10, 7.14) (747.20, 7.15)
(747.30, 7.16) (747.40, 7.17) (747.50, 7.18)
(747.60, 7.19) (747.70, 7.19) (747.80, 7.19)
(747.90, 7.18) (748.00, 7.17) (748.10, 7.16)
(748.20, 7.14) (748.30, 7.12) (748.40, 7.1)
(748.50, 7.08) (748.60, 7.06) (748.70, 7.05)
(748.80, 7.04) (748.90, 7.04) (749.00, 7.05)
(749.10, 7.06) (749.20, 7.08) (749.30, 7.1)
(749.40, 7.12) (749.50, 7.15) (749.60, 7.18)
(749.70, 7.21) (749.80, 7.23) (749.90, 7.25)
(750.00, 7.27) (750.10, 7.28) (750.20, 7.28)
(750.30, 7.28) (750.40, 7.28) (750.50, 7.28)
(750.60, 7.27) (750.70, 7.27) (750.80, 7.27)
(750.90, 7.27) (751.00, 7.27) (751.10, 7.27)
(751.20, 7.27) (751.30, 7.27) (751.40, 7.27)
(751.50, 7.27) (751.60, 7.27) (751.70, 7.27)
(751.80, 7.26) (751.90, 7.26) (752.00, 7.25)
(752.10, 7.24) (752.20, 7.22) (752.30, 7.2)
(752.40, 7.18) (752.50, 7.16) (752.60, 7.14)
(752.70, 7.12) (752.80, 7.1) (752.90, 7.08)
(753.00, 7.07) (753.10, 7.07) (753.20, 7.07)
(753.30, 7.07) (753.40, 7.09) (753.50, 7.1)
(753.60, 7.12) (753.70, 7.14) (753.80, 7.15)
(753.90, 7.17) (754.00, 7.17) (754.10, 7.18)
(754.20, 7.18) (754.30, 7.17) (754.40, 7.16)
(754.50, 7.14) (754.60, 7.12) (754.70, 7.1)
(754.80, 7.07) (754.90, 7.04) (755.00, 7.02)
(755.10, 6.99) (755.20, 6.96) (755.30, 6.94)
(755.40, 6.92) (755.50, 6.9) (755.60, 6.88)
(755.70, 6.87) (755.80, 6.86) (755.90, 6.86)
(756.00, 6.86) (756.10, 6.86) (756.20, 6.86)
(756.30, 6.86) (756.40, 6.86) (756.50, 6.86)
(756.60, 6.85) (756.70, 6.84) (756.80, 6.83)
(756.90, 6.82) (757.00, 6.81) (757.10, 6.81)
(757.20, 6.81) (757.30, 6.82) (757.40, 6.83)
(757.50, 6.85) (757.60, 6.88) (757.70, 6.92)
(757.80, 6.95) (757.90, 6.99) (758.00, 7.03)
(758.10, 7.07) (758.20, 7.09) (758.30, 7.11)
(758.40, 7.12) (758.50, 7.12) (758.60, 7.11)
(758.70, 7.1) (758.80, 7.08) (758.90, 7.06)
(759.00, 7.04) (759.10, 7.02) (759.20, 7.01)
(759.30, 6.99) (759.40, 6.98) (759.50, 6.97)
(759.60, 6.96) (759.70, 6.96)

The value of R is 0.155 nm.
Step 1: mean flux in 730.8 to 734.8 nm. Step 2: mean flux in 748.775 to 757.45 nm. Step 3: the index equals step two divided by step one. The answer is 0.96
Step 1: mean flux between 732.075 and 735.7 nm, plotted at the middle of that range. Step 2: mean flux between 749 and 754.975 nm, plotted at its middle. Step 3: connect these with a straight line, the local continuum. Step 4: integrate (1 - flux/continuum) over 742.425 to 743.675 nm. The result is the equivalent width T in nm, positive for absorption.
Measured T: 0.05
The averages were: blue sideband 7.38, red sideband 7.18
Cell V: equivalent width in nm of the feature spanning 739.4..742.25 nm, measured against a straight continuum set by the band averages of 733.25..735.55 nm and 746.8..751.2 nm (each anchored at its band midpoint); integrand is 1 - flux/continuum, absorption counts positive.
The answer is 0.06 nm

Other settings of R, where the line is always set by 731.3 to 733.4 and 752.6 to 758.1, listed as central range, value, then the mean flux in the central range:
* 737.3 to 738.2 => 0.00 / 7.2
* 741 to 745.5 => 0.08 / 7.03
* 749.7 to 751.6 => -0.06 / 7.27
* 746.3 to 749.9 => -0.02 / 7.13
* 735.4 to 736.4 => -0.01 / 7.37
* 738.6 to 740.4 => 0.02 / 7.12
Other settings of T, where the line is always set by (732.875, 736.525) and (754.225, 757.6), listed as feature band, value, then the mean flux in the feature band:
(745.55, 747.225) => 0.01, 7.09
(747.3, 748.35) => -0.01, 7.17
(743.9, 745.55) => 0.05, 6.97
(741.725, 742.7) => 0.02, 7.11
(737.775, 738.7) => 0.03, 7.11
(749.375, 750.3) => -0.02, 7.22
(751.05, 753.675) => -0.06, 7.18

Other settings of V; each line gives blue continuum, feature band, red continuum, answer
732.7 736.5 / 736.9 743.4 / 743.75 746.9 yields 0.061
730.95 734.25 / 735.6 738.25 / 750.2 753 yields -0.002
